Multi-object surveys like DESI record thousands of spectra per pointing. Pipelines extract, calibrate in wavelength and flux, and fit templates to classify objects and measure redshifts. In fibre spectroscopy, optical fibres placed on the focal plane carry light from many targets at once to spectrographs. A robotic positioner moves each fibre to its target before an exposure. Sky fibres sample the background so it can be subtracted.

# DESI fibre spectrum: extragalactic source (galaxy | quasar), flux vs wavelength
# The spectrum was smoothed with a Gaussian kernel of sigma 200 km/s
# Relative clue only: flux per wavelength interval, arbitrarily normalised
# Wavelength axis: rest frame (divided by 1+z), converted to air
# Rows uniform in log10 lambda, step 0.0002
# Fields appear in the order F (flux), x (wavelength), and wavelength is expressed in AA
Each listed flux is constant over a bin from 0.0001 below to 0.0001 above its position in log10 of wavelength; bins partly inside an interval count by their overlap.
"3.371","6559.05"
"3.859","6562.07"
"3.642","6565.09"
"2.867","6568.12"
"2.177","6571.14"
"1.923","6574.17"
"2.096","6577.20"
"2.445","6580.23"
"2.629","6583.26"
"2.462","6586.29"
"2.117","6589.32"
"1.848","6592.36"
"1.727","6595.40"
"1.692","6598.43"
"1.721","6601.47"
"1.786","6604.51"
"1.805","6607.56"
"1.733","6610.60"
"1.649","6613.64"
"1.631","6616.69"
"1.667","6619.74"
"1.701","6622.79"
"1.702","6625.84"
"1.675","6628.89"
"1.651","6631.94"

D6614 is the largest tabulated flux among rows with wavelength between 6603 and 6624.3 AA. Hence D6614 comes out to 1.805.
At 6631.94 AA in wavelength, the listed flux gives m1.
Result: 1.651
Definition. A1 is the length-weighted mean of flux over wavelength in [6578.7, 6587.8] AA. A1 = 2.51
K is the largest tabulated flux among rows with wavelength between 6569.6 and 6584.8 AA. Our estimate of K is 2.629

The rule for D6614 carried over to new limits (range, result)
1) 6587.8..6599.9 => 2.117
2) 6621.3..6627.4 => 1.702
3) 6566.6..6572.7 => 2.867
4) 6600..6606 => 1.786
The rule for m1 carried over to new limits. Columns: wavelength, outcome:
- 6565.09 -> 3.642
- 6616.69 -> 1.631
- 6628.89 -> 1.675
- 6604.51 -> 1.786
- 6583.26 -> 2.629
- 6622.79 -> 1.701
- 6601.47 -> 1.721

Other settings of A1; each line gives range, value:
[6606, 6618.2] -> 1.7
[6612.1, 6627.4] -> 1.67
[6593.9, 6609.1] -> 1.75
